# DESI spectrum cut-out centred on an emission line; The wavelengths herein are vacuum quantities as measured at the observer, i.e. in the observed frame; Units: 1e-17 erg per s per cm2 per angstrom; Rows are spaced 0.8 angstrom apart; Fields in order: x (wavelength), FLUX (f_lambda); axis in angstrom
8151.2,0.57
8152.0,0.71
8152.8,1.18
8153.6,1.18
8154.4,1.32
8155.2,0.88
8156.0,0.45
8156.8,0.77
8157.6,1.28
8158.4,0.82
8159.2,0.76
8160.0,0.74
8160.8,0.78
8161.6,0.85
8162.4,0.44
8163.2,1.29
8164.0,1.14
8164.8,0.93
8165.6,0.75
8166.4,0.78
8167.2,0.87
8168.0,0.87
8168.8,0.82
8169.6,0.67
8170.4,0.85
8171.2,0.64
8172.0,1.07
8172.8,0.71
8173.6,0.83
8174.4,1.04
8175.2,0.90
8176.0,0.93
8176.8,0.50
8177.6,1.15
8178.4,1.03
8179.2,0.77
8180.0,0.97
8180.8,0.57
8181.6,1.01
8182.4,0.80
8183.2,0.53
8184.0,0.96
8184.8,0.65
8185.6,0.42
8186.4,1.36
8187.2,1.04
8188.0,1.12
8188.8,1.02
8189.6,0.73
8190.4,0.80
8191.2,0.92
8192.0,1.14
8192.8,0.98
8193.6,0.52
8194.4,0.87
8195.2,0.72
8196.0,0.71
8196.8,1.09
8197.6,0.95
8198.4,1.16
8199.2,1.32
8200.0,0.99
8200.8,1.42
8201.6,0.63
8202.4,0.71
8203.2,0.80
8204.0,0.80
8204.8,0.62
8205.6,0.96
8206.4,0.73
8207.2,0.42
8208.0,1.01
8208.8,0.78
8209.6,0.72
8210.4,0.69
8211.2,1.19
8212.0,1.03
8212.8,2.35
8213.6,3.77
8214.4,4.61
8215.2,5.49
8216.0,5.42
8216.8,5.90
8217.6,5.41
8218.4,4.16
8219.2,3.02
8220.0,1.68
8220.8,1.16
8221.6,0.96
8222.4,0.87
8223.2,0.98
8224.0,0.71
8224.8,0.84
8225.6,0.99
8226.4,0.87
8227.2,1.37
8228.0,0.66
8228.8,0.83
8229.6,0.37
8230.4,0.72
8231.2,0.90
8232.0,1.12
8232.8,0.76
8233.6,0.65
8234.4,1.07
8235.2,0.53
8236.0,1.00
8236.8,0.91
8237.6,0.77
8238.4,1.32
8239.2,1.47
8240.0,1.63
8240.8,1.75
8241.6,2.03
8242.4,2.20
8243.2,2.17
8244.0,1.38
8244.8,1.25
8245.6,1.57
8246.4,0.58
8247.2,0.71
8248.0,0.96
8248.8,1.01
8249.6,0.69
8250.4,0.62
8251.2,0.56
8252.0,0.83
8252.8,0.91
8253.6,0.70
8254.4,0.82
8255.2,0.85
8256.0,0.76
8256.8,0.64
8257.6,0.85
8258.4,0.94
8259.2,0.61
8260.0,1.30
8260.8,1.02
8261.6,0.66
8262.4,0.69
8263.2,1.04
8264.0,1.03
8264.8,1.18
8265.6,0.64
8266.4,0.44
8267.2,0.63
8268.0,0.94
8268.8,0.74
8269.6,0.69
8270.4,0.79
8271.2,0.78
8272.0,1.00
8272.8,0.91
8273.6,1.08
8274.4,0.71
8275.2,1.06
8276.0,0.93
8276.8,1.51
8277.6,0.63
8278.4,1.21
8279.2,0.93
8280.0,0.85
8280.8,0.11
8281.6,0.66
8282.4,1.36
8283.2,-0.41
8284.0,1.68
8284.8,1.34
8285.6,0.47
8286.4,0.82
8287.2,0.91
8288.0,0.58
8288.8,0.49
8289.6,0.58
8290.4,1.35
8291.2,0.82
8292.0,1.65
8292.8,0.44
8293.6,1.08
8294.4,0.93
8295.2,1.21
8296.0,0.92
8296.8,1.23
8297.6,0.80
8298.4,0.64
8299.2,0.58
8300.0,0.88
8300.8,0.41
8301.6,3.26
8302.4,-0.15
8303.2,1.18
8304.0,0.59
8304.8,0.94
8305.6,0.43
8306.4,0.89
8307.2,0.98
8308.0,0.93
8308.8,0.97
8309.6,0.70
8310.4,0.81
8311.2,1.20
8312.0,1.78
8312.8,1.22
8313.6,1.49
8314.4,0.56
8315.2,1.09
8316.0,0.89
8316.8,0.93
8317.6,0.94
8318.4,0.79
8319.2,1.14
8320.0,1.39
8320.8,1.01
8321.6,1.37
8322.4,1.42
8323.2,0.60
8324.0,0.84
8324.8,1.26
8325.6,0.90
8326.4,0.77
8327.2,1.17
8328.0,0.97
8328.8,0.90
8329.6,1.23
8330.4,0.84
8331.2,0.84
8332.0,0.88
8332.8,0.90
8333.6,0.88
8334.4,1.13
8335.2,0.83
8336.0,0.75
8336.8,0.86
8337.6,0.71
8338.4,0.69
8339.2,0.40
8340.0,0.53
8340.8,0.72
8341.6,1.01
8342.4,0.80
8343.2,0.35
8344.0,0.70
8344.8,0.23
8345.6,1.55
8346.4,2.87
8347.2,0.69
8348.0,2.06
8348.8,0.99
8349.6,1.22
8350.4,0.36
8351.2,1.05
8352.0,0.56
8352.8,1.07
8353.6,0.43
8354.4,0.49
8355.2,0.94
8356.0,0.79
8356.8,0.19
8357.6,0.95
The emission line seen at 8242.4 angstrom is [N II]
